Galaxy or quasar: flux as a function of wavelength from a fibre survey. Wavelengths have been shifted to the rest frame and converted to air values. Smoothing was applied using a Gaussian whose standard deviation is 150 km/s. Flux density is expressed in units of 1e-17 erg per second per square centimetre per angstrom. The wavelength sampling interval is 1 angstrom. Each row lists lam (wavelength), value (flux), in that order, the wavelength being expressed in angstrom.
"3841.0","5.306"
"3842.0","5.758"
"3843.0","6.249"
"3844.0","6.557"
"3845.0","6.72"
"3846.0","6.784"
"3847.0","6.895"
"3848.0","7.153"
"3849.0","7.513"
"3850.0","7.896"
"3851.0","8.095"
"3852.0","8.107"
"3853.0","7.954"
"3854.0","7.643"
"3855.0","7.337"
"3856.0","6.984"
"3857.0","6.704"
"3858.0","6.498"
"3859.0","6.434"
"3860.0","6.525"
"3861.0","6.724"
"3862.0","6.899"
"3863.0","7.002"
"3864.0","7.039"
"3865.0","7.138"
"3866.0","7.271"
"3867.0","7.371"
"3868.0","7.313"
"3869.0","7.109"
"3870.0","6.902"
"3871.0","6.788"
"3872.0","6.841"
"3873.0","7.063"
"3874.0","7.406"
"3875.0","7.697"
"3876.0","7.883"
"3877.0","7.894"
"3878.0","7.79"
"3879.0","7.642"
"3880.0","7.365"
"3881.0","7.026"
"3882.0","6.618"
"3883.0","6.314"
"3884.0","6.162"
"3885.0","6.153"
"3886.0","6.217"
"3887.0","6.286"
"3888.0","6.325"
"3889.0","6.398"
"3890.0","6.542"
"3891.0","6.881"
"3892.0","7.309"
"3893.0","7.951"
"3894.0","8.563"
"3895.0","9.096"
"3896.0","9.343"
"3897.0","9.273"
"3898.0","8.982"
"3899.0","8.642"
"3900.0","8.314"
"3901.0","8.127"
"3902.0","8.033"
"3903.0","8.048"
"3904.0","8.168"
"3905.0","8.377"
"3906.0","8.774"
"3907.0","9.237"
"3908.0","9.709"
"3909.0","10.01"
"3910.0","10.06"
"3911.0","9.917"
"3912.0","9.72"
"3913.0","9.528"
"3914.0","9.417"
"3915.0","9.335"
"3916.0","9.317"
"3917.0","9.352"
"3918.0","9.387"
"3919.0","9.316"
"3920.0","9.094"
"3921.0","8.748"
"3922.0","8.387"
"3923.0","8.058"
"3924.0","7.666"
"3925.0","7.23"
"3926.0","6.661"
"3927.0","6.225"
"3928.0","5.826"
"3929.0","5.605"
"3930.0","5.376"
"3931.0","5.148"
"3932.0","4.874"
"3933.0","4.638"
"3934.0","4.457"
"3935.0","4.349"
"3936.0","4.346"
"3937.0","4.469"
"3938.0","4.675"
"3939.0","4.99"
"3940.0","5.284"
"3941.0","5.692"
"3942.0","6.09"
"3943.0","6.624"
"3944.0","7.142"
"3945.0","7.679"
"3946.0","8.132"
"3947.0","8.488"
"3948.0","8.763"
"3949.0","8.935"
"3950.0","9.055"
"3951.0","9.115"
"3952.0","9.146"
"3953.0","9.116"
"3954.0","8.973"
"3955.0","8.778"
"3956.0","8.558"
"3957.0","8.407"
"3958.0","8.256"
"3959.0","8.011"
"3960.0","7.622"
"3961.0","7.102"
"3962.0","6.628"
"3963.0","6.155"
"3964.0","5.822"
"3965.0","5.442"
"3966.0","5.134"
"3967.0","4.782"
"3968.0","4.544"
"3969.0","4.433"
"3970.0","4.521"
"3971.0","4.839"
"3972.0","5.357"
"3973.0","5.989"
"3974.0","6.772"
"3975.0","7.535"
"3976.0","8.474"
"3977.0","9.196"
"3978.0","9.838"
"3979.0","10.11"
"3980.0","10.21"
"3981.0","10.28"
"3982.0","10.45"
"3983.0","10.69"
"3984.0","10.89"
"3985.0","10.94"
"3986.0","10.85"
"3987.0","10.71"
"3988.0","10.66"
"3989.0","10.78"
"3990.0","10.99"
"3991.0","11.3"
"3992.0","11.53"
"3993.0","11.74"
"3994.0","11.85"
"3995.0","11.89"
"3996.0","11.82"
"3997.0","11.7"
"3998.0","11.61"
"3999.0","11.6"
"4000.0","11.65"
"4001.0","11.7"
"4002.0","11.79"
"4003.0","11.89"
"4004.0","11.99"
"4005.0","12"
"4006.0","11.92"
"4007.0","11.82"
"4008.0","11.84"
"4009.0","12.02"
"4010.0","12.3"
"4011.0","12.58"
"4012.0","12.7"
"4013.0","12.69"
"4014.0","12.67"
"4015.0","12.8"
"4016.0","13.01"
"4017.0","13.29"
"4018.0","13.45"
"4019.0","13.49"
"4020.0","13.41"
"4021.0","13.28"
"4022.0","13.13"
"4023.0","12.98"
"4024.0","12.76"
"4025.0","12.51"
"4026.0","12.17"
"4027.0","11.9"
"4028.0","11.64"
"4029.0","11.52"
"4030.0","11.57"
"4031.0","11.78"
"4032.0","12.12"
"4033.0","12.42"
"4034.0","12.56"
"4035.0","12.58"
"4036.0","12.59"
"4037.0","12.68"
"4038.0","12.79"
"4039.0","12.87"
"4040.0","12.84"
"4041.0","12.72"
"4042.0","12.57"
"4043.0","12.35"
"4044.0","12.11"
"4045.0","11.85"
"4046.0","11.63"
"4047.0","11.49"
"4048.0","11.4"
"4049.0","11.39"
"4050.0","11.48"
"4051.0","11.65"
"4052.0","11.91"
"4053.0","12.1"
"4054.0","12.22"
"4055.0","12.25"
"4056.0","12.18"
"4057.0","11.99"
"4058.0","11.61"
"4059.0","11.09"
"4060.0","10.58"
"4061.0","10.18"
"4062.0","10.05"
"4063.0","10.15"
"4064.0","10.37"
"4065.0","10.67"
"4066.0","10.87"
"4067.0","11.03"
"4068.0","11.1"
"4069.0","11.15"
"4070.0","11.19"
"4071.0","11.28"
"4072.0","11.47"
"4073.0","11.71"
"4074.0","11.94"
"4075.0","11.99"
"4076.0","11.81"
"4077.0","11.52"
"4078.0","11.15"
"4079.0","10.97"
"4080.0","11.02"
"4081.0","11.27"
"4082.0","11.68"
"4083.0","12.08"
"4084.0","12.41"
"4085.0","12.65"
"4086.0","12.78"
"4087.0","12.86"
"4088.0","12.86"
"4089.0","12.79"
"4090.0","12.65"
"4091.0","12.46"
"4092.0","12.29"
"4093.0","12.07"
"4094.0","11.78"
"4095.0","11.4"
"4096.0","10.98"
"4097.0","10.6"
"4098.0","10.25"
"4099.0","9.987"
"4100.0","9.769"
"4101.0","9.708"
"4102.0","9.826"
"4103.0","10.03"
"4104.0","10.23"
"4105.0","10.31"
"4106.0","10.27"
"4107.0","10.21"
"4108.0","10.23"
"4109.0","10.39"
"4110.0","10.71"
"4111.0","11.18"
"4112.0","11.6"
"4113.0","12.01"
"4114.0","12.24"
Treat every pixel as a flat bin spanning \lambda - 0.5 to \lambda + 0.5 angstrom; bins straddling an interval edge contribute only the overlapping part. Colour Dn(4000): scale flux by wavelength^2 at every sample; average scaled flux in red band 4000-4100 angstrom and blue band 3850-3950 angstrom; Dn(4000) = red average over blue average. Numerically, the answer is 1.7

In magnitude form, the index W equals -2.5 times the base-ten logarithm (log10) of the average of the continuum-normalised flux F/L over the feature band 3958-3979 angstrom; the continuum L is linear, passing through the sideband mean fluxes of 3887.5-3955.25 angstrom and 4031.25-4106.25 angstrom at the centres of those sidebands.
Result 0.34 mag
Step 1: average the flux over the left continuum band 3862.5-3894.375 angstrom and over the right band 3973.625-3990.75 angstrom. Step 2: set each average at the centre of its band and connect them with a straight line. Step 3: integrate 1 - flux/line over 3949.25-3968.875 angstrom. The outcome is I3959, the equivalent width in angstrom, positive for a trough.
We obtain 4.1 angstrom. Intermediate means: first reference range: 7.06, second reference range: 10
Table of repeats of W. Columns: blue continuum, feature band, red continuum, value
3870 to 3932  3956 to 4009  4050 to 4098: 0.04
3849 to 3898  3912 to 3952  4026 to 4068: 0.21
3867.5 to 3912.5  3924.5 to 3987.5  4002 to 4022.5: 0.40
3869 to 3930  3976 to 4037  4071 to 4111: -0.20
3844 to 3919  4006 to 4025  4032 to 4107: -0.22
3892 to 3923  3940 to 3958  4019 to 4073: 0.21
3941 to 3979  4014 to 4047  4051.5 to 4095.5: -0.25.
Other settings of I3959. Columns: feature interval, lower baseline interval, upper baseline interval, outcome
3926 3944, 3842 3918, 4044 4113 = 7.01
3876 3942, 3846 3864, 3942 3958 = 3.27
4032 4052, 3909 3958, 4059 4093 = -3.06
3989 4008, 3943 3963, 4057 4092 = -4.49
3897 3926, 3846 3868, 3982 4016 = 0.17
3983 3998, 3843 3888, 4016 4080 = -1.26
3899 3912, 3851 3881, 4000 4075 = -0.91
